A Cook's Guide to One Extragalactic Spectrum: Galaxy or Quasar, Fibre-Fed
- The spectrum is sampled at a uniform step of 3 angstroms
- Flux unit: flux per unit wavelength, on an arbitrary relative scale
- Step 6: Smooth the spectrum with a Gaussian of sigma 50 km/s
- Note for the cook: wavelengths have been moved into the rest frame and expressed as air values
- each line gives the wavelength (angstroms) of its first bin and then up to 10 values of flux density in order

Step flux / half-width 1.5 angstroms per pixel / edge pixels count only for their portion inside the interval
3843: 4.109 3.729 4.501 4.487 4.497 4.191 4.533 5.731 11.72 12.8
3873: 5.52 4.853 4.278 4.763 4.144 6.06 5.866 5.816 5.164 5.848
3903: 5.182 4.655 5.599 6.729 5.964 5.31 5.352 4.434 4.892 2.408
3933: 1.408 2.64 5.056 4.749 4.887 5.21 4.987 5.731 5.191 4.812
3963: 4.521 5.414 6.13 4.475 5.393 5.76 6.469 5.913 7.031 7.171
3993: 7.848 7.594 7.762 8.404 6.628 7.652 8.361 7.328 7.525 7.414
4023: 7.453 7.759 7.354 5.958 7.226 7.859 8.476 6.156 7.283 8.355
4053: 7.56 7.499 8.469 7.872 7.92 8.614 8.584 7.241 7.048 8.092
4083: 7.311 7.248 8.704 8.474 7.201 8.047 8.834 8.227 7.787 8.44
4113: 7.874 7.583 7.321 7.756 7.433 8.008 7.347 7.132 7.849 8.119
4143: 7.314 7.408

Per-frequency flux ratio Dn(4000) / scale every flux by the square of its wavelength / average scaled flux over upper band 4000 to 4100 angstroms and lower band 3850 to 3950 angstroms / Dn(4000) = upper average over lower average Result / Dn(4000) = 1.57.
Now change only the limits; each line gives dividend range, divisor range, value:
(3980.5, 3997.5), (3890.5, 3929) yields 1.36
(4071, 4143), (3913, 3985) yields 1.72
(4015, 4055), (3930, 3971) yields 1.68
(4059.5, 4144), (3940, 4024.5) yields 1.31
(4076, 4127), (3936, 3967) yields 1.72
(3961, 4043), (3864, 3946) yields 1.34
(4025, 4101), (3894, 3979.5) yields 1.66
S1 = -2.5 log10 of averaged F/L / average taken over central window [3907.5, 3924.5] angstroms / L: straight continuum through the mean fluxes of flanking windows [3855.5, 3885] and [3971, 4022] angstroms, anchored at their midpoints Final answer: 0.17 mag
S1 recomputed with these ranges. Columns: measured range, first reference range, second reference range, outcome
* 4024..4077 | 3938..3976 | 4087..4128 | -0.11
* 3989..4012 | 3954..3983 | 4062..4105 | -0.25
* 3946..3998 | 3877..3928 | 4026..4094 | 0.09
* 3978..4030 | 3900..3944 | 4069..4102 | -0.17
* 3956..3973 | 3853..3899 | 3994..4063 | 0.33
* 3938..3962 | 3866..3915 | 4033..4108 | 0.30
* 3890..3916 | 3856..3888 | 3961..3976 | 0.05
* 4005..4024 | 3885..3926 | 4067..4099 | -0.09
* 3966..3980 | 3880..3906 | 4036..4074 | 0.20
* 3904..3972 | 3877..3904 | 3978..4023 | 0.26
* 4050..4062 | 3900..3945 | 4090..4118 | -0.11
